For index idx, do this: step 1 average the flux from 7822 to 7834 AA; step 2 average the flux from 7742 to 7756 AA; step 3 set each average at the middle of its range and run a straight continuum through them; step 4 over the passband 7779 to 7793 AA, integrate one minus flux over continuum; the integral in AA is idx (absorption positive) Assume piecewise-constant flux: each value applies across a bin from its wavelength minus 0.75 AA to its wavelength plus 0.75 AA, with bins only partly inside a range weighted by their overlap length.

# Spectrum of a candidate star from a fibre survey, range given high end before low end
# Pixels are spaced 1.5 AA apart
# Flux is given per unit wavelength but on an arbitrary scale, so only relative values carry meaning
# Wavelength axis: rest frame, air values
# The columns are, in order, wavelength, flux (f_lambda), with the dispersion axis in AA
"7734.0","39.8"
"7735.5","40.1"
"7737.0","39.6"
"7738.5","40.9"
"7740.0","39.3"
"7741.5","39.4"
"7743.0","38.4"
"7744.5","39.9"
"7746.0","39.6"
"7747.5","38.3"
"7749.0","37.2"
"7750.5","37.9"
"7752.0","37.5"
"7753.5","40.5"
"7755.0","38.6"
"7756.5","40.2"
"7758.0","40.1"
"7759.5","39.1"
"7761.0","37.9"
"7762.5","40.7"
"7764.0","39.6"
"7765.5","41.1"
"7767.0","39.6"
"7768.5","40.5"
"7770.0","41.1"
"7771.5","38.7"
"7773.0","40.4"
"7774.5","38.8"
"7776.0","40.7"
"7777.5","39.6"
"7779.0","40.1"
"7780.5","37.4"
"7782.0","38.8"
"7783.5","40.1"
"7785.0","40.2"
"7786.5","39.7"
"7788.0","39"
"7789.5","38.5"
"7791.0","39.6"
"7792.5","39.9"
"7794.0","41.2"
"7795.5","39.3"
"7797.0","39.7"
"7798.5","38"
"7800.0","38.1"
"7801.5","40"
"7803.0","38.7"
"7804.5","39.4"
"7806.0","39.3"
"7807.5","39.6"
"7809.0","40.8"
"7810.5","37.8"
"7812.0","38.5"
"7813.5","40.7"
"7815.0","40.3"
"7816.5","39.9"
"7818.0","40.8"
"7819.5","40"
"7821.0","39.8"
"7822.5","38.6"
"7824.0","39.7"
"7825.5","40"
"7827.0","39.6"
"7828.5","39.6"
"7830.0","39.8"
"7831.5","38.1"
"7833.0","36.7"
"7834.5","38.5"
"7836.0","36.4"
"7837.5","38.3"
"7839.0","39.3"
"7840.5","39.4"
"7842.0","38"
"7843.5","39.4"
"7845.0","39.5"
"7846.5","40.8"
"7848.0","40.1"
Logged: -0.2 AA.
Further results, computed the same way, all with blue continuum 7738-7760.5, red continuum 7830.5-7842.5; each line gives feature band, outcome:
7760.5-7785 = -0.6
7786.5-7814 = -0.6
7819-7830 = -0.4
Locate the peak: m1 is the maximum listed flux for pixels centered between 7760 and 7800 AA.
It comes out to 41.2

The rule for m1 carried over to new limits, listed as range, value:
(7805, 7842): 40.8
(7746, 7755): 40.5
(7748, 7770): 41.1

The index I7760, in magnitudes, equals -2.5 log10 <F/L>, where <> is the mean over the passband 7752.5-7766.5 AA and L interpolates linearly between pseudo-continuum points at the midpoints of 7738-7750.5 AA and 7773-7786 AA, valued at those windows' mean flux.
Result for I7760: -0.01 mag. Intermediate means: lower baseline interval 39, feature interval 39.7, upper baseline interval 39.5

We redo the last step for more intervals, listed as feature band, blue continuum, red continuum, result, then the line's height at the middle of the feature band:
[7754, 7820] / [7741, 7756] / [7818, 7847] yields -0.02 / 38.9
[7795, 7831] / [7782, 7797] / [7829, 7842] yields -0.01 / 39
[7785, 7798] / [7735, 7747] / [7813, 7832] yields 0.00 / 39.7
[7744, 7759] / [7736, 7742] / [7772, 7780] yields 0.02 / 39.8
